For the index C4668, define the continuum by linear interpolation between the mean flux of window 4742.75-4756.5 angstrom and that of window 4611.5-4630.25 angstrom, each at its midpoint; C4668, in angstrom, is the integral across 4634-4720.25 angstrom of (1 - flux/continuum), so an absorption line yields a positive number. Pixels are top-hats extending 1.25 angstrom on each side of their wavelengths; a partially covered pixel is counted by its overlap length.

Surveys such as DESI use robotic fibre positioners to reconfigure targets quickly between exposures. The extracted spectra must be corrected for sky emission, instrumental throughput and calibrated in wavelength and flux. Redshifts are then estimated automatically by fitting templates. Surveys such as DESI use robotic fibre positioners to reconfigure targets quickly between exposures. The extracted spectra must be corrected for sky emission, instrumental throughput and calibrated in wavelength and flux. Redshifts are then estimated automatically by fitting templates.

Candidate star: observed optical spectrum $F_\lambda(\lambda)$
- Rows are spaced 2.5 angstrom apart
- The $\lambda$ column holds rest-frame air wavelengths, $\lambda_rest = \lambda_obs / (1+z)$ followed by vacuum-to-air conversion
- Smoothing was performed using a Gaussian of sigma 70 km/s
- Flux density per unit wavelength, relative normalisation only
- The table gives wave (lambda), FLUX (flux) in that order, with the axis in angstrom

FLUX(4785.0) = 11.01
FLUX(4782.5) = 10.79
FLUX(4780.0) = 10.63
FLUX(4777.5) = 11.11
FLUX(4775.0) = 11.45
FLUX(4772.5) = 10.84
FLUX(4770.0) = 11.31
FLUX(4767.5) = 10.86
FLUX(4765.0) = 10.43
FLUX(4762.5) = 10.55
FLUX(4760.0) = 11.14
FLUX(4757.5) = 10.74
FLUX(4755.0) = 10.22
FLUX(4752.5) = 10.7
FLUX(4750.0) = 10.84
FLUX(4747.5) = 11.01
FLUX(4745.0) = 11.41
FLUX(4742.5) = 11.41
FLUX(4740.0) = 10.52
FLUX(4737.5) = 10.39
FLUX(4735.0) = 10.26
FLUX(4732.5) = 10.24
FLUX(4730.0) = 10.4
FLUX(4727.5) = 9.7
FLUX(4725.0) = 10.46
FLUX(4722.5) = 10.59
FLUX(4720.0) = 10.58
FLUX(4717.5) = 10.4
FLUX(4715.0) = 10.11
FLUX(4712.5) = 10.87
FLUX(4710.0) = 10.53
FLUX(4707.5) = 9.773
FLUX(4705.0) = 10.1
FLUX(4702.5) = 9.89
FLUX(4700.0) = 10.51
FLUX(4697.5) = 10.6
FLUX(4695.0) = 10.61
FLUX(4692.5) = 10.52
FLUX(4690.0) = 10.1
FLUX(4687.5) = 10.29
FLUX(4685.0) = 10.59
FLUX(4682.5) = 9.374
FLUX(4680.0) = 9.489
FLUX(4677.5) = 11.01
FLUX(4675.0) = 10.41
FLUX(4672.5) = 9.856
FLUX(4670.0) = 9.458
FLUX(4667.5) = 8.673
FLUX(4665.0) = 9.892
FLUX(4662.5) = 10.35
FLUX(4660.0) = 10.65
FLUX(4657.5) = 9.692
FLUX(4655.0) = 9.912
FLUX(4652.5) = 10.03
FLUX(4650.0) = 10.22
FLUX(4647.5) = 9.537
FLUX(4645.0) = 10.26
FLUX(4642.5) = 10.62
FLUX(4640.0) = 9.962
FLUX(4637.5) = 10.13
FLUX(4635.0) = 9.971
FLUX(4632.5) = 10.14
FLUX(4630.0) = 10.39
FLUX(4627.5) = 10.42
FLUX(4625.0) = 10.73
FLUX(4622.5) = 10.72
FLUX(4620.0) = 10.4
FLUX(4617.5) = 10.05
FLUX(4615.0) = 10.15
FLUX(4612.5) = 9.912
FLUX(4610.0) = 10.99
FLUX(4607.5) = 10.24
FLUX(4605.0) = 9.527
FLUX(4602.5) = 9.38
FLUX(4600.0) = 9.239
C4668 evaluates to 3.6 angstrom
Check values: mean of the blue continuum 10.3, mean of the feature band 10.1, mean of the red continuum 10.9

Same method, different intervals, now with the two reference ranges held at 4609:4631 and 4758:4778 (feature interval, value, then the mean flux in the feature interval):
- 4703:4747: 1.4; 10.5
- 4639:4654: 0.6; 10.1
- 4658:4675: 1.2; 9.85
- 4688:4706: 0.6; 10.3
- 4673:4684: 0.6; 10.1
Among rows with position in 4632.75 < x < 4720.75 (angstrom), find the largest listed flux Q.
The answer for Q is 11.01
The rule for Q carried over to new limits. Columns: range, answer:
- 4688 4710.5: 10.61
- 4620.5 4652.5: 10.73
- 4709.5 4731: 10.87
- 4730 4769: 11.41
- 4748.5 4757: 10.84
